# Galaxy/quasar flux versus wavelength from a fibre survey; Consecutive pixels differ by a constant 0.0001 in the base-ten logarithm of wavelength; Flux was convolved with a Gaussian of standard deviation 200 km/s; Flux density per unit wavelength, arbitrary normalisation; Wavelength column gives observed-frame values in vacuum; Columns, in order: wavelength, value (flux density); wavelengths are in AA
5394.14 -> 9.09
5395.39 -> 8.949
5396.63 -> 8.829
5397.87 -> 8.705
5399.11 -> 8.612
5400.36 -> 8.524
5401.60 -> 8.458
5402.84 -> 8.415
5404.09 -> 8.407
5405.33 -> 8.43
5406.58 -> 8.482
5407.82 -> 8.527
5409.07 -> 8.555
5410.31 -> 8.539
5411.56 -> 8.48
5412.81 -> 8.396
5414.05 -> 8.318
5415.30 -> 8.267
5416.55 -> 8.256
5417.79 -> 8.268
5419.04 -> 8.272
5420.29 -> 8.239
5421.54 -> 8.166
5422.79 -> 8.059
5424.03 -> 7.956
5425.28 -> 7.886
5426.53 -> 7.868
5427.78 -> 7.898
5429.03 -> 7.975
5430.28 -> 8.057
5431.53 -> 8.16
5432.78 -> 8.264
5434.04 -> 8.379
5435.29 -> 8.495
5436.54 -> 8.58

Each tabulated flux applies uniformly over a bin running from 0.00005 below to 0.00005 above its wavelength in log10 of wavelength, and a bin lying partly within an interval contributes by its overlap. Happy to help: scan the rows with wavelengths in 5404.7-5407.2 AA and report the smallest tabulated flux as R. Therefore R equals 8.43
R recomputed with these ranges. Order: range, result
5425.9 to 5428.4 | 7.868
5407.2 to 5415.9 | 8.267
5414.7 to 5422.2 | 8.166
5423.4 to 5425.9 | 7.886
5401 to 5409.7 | 8.407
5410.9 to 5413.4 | 8.396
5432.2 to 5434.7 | 8.264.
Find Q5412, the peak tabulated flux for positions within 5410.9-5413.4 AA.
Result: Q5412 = 8.48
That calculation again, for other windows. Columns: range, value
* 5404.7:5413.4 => 8.555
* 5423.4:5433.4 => 8.264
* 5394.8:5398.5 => 8.949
